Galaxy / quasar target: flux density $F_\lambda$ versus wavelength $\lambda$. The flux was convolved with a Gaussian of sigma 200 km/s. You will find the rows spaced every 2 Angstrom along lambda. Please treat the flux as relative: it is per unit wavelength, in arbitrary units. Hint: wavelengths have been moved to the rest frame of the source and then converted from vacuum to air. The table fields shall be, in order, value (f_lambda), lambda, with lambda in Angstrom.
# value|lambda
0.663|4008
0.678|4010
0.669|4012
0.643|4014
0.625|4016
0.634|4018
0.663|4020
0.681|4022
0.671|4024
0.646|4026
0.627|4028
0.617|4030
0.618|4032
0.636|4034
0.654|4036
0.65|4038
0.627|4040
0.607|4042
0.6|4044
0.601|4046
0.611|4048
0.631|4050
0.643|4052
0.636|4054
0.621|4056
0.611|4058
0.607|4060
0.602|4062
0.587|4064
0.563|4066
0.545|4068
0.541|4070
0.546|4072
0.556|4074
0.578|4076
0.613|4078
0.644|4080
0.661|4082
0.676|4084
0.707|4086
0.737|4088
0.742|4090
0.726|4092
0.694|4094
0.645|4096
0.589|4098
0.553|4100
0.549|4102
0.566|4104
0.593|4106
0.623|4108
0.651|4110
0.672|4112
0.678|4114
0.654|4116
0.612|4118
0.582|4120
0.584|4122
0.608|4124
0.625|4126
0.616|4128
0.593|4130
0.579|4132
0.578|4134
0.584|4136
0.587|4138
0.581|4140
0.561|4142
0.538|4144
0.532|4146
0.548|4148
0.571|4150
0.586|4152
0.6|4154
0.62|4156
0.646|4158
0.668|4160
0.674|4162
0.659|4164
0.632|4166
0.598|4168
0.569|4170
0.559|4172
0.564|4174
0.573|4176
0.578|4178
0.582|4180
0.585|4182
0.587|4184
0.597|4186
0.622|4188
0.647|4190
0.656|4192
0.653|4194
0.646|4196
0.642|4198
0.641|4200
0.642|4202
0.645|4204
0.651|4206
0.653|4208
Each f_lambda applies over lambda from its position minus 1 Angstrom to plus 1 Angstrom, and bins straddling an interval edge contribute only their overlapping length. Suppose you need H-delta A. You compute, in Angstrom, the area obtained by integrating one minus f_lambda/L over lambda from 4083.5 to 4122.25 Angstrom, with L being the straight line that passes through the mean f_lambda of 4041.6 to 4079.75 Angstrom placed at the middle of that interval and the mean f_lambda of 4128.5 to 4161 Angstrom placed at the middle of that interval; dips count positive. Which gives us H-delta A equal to -3.4 Angstrom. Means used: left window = 0.595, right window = 0.586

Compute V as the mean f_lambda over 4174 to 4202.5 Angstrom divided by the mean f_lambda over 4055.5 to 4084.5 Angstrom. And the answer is 1.03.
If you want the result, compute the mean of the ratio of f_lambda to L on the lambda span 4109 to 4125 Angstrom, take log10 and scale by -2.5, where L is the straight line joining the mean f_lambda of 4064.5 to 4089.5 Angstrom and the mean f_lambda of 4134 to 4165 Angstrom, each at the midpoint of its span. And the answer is -0.044 mag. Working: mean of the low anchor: 0.616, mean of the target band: 0.63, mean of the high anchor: 0.596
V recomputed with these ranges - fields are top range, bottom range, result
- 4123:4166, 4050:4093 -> 0.96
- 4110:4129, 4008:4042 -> 0.97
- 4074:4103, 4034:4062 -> 1.04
